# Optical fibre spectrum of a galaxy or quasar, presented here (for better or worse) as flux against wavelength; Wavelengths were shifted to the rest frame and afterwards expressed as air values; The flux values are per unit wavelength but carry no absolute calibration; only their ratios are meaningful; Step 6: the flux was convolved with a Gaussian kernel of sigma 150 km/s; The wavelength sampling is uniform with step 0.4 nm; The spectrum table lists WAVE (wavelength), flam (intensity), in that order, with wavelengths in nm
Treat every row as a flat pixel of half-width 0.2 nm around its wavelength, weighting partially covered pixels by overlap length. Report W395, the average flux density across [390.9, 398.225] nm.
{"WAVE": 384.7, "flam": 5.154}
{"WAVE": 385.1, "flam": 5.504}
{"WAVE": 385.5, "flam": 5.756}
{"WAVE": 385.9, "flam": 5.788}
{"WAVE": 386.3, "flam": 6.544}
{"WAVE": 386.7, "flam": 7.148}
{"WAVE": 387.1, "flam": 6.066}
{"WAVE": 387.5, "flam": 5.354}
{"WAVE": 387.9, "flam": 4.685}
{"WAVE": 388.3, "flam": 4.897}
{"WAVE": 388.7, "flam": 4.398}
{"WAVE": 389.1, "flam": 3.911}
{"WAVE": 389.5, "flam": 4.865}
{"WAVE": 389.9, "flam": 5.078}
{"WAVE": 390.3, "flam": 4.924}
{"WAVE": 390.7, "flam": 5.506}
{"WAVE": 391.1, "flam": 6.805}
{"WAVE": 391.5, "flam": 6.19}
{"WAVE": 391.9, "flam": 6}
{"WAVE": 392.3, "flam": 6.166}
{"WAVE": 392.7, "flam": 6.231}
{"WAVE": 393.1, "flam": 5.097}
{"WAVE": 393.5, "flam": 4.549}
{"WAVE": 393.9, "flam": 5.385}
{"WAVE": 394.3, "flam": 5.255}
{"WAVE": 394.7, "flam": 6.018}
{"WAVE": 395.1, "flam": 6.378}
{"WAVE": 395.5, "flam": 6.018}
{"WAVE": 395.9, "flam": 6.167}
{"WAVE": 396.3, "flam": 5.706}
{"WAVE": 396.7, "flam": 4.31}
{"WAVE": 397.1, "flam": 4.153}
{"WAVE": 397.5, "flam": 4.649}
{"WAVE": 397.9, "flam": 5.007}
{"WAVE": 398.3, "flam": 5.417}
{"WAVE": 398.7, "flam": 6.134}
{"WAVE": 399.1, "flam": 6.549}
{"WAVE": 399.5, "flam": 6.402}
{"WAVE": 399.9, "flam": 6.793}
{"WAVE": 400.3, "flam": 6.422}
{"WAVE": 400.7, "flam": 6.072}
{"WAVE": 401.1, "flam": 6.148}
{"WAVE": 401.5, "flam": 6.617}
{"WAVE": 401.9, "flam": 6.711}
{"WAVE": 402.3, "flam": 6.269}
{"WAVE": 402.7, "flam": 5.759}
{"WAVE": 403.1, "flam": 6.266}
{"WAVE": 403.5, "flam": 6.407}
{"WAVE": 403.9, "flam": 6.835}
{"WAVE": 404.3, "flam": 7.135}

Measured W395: 5.56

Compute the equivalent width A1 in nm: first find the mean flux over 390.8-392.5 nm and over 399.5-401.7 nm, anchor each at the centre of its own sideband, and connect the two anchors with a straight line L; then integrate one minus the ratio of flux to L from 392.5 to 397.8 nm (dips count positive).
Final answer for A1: 0.79 nm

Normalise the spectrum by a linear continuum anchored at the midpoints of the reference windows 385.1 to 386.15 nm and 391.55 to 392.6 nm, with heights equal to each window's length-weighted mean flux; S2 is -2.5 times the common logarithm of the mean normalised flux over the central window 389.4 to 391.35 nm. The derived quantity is 0.102 mag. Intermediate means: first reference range 5.76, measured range 5.48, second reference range 6.11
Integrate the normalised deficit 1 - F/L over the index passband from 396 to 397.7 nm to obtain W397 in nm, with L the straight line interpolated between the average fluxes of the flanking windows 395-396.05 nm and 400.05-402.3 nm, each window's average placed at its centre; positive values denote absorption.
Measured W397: 0.39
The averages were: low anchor 6.17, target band 4.79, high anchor 6.39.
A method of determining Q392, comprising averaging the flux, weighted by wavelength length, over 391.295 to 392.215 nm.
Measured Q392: 6.11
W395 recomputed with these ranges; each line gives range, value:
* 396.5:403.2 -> 5.86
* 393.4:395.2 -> 5.52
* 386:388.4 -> 5.82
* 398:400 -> 6.17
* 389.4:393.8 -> 5.59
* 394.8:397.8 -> 5.35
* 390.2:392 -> 5.93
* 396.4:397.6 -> 4.46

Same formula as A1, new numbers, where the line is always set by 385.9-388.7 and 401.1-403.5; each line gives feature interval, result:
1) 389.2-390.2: 0.16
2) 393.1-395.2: 0.19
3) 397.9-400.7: 0.01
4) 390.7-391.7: -0.08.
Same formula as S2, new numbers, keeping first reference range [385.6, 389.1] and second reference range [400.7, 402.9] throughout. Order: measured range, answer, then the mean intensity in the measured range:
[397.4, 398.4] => 0.21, 5.02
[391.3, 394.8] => 0.03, 5.64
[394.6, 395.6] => -0.04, 6.16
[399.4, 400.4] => -0.07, 6.56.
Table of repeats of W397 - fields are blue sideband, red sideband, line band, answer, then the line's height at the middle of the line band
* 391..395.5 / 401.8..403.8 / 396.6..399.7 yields 0.36 nm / 6.06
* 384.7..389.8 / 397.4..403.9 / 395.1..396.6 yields -0.01 nm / 5.88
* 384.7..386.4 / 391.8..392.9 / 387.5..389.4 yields 0.43 nm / 5.93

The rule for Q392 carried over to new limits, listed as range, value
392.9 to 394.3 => 5.05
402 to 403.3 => 6.15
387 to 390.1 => 4.87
